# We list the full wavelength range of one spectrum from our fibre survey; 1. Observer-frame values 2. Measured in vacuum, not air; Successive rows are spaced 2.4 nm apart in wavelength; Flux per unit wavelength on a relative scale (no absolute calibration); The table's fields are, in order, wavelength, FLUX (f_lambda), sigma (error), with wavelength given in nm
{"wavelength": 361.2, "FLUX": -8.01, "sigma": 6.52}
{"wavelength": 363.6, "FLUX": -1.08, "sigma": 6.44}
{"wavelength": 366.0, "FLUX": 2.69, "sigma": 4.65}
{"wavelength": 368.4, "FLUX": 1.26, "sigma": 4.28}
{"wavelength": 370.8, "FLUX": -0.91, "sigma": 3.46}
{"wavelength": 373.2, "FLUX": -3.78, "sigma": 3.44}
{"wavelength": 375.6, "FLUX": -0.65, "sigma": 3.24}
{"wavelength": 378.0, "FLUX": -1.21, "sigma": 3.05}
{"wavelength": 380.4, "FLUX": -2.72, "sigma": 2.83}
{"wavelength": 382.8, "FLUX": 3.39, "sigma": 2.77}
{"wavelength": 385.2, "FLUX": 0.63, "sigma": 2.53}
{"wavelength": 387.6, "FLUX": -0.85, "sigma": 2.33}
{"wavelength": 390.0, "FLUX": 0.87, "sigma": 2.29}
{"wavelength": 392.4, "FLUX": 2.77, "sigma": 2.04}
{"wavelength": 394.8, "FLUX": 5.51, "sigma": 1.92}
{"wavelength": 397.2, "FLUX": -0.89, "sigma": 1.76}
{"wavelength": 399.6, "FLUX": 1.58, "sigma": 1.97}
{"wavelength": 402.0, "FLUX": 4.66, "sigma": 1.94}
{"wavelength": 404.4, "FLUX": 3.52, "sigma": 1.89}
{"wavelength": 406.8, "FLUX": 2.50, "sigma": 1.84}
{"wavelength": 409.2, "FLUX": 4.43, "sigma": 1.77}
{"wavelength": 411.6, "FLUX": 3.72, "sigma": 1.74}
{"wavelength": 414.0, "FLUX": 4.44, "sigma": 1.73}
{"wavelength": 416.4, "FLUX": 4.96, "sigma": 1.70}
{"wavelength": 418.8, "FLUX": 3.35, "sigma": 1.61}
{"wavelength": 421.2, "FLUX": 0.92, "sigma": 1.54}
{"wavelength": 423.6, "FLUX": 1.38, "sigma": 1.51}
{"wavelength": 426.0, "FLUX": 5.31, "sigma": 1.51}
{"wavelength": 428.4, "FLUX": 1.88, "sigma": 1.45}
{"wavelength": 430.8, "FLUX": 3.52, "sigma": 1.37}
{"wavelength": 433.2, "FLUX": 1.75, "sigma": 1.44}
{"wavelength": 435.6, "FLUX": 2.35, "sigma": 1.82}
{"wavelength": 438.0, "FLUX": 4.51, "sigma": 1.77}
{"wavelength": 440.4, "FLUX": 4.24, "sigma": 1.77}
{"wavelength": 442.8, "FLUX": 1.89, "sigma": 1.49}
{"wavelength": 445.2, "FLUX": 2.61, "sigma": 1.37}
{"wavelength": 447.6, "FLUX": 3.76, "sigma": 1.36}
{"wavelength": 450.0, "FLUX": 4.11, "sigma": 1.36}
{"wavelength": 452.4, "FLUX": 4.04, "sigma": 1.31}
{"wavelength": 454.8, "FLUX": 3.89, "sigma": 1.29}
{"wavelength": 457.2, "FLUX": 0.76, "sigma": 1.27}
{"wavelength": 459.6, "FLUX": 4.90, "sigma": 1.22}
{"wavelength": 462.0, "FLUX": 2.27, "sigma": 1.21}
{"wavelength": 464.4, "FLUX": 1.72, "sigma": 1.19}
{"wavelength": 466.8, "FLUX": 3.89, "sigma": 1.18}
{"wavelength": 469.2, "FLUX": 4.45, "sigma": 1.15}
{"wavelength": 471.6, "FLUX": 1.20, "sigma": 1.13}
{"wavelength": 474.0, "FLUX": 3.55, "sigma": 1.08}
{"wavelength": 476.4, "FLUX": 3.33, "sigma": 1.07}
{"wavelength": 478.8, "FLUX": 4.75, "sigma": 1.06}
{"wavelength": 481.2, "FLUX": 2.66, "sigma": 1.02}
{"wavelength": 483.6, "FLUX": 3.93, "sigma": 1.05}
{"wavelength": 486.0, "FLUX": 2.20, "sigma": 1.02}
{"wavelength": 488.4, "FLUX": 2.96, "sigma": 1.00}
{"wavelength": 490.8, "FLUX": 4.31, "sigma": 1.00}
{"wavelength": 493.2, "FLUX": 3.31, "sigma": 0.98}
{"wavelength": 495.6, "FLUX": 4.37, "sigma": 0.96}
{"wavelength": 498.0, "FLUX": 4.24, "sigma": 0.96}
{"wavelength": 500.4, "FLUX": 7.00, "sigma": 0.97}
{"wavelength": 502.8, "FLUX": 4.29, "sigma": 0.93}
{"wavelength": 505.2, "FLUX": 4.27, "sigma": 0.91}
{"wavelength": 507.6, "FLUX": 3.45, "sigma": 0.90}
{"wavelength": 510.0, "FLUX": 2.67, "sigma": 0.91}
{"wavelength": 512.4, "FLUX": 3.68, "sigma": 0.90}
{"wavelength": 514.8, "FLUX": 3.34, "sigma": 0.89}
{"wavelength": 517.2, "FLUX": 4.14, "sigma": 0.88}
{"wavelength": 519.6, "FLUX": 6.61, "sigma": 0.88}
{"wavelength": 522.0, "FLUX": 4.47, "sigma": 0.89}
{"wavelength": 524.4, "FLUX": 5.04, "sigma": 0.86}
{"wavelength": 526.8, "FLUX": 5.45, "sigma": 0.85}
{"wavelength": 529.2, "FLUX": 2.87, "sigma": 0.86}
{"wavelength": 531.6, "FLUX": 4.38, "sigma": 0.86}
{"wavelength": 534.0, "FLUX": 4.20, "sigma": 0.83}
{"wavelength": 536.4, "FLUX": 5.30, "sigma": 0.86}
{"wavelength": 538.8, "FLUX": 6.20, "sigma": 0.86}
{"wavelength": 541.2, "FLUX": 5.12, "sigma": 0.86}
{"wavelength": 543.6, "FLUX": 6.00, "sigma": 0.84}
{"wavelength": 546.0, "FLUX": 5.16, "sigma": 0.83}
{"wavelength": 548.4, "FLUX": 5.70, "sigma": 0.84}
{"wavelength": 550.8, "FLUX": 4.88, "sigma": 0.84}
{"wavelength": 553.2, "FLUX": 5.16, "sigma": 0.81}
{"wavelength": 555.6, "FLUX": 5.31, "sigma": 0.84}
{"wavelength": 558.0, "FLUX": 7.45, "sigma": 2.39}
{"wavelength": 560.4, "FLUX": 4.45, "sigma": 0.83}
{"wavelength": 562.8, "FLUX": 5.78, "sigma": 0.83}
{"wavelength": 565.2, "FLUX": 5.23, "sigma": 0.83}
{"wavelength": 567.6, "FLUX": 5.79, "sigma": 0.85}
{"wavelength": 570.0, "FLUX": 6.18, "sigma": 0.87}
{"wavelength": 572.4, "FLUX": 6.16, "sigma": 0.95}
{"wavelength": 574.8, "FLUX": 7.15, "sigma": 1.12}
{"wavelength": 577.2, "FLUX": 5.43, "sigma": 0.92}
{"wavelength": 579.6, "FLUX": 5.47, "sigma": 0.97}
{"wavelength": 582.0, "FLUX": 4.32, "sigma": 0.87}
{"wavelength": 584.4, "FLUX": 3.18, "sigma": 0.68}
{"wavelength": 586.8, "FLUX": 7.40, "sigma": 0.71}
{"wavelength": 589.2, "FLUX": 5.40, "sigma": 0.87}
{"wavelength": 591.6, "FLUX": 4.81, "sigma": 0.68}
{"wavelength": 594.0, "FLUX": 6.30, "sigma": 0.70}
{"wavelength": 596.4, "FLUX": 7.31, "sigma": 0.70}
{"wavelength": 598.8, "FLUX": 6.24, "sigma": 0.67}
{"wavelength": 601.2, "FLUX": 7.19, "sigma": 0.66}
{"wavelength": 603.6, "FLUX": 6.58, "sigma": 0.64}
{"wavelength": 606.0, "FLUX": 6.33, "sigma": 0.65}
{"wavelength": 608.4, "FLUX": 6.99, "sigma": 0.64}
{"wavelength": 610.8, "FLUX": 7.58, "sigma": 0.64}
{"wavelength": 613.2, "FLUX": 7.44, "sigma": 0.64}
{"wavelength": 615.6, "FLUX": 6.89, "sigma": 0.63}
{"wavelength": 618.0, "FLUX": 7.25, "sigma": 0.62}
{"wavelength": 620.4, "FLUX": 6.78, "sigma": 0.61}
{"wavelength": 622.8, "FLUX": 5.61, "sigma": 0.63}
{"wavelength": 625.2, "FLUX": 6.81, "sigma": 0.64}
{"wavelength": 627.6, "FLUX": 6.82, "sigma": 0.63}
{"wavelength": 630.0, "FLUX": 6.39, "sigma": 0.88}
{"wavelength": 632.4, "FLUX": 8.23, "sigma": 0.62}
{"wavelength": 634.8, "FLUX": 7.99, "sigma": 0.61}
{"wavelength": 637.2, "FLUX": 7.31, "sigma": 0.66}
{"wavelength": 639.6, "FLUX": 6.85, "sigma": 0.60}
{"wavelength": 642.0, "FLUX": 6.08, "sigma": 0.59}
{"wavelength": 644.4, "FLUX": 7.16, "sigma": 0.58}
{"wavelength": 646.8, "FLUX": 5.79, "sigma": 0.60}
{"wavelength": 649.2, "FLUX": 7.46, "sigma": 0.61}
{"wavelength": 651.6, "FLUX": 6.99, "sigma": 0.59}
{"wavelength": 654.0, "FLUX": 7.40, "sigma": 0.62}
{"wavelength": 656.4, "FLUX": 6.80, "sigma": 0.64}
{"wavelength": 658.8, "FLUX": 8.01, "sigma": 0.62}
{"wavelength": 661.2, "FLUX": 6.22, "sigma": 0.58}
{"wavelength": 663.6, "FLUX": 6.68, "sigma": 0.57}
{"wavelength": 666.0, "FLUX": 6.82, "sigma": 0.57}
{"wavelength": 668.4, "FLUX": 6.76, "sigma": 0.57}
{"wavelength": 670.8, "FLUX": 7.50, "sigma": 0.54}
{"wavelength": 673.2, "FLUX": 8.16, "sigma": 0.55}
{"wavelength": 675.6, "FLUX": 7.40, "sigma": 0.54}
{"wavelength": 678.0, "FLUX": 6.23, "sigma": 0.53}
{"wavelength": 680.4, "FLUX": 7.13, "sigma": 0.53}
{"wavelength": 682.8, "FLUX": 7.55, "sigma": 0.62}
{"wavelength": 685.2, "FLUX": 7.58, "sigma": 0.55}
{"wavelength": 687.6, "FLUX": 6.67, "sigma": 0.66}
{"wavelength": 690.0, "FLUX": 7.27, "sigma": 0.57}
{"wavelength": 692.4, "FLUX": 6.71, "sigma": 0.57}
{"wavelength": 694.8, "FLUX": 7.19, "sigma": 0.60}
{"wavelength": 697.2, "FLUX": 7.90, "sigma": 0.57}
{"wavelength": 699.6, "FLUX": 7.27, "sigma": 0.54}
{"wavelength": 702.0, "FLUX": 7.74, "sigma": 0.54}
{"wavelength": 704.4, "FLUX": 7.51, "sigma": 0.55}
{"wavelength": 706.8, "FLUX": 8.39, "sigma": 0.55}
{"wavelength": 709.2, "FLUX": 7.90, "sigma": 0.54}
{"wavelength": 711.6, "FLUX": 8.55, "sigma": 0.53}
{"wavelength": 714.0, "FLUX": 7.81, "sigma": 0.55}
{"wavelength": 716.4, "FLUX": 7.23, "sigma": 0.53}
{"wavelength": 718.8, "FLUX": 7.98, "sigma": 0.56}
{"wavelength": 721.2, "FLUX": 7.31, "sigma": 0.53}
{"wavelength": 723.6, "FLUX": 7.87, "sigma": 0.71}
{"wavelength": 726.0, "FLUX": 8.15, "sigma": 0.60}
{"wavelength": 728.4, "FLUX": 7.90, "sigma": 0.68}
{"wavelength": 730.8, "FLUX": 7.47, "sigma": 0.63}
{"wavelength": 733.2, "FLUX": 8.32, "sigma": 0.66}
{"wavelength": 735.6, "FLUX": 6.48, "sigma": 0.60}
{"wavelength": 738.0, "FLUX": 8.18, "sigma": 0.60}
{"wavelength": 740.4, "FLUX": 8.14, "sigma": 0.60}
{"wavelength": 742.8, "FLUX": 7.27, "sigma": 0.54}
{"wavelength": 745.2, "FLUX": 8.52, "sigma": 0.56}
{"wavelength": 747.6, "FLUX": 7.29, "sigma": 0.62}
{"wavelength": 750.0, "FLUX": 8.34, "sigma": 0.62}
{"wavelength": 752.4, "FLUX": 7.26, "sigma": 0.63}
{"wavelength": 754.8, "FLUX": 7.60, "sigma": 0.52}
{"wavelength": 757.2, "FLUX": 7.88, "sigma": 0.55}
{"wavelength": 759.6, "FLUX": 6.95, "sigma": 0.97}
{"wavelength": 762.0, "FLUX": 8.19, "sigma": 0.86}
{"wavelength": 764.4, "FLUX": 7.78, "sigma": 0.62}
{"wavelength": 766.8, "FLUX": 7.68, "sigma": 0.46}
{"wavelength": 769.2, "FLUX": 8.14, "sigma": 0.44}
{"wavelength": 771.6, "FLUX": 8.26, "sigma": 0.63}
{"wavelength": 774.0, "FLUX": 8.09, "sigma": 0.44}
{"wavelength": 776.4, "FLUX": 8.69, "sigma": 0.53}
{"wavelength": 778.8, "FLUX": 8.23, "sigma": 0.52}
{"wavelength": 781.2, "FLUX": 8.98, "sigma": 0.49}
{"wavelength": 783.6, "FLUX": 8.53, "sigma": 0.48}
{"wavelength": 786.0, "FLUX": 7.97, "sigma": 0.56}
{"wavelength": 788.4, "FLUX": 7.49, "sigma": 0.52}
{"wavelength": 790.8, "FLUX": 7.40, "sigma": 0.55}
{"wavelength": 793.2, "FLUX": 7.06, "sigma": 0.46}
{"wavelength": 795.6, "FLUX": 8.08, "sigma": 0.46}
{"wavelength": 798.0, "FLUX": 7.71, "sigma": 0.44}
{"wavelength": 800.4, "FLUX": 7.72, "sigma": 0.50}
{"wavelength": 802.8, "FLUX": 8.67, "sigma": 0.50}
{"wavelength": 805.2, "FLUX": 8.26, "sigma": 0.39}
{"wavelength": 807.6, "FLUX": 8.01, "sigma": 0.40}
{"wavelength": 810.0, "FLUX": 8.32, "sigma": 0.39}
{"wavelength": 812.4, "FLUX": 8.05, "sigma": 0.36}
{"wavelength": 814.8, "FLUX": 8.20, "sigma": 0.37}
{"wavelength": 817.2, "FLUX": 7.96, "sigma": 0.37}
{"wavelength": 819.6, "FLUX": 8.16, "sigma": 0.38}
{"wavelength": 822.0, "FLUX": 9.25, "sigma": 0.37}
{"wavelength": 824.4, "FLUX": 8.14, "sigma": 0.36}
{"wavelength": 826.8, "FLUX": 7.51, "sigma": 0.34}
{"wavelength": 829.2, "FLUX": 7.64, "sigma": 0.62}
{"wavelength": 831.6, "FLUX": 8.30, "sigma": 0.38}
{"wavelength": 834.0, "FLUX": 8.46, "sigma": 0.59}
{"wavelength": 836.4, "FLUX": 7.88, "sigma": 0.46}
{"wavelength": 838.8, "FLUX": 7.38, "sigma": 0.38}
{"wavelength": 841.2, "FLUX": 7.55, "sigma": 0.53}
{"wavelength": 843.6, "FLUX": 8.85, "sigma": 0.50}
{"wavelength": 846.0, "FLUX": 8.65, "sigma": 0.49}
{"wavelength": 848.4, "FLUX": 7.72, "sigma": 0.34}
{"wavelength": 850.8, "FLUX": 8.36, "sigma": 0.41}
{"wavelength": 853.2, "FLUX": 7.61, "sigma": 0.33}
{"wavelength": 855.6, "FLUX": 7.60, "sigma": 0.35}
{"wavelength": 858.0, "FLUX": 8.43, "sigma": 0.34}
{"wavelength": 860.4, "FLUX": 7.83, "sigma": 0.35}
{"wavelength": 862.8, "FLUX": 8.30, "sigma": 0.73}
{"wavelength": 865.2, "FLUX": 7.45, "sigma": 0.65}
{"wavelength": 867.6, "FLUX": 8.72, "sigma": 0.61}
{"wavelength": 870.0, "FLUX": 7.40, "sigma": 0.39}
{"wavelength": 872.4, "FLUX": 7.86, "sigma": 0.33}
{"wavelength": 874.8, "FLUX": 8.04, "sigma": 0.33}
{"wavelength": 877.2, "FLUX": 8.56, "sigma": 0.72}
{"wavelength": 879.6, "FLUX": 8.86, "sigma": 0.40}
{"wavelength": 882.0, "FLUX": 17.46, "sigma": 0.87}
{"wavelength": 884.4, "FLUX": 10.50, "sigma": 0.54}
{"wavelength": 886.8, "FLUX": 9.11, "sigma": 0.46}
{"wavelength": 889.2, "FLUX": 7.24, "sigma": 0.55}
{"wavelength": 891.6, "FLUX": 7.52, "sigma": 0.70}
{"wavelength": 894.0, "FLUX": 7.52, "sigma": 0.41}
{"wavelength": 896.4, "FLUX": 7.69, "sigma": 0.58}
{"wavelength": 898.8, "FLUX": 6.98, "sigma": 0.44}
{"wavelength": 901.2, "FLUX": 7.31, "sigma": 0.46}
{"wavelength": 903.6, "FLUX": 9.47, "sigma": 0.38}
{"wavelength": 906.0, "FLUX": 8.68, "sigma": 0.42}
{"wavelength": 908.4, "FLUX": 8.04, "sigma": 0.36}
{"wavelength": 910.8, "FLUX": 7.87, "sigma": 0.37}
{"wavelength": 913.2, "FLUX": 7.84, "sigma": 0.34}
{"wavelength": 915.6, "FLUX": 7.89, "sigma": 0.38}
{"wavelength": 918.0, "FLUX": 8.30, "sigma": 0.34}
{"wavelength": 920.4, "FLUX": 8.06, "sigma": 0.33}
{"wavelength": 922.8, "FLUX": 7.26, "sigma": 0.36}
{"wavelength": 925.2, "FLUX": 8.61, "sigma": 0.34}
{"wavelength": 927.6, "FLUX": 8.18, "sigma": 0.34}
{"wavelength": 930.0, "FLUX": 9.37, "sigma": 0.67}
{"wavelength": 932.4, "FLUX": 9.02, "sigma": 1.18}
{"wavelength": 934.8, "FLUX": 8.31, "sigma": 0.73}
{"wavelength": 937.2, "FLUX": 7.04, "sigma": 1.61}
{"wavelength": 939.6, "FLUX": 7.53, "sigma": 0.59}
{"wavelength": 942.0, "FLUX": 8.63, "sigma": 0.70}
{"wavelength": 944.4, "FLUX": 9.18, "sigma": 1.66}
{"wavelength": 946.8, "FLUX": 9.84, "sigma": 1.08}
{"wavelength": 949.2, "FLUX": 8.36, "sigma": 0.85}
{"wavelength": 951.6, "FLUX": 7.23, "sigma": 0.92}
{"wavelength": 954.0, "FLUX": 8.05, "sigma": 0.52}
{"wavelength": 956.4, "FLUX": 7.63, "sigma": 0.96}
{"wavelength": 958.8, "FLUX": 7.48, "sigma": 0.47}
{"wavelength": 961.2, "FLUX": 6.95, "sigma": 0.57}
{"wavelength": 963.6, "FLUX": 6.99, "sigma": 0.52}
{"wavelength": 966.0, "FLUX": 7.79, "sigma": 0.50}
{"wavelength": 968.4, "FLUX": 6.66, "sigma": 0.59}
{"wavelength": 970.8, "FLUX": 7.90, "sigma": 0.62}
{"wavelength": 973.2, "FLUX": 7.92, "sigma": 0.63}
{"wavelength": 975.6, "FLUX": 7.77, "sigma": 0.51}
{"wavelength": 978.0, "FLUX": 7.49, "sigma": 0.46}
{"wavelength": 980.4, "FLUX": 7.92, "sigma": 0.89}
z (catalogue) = 0.344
